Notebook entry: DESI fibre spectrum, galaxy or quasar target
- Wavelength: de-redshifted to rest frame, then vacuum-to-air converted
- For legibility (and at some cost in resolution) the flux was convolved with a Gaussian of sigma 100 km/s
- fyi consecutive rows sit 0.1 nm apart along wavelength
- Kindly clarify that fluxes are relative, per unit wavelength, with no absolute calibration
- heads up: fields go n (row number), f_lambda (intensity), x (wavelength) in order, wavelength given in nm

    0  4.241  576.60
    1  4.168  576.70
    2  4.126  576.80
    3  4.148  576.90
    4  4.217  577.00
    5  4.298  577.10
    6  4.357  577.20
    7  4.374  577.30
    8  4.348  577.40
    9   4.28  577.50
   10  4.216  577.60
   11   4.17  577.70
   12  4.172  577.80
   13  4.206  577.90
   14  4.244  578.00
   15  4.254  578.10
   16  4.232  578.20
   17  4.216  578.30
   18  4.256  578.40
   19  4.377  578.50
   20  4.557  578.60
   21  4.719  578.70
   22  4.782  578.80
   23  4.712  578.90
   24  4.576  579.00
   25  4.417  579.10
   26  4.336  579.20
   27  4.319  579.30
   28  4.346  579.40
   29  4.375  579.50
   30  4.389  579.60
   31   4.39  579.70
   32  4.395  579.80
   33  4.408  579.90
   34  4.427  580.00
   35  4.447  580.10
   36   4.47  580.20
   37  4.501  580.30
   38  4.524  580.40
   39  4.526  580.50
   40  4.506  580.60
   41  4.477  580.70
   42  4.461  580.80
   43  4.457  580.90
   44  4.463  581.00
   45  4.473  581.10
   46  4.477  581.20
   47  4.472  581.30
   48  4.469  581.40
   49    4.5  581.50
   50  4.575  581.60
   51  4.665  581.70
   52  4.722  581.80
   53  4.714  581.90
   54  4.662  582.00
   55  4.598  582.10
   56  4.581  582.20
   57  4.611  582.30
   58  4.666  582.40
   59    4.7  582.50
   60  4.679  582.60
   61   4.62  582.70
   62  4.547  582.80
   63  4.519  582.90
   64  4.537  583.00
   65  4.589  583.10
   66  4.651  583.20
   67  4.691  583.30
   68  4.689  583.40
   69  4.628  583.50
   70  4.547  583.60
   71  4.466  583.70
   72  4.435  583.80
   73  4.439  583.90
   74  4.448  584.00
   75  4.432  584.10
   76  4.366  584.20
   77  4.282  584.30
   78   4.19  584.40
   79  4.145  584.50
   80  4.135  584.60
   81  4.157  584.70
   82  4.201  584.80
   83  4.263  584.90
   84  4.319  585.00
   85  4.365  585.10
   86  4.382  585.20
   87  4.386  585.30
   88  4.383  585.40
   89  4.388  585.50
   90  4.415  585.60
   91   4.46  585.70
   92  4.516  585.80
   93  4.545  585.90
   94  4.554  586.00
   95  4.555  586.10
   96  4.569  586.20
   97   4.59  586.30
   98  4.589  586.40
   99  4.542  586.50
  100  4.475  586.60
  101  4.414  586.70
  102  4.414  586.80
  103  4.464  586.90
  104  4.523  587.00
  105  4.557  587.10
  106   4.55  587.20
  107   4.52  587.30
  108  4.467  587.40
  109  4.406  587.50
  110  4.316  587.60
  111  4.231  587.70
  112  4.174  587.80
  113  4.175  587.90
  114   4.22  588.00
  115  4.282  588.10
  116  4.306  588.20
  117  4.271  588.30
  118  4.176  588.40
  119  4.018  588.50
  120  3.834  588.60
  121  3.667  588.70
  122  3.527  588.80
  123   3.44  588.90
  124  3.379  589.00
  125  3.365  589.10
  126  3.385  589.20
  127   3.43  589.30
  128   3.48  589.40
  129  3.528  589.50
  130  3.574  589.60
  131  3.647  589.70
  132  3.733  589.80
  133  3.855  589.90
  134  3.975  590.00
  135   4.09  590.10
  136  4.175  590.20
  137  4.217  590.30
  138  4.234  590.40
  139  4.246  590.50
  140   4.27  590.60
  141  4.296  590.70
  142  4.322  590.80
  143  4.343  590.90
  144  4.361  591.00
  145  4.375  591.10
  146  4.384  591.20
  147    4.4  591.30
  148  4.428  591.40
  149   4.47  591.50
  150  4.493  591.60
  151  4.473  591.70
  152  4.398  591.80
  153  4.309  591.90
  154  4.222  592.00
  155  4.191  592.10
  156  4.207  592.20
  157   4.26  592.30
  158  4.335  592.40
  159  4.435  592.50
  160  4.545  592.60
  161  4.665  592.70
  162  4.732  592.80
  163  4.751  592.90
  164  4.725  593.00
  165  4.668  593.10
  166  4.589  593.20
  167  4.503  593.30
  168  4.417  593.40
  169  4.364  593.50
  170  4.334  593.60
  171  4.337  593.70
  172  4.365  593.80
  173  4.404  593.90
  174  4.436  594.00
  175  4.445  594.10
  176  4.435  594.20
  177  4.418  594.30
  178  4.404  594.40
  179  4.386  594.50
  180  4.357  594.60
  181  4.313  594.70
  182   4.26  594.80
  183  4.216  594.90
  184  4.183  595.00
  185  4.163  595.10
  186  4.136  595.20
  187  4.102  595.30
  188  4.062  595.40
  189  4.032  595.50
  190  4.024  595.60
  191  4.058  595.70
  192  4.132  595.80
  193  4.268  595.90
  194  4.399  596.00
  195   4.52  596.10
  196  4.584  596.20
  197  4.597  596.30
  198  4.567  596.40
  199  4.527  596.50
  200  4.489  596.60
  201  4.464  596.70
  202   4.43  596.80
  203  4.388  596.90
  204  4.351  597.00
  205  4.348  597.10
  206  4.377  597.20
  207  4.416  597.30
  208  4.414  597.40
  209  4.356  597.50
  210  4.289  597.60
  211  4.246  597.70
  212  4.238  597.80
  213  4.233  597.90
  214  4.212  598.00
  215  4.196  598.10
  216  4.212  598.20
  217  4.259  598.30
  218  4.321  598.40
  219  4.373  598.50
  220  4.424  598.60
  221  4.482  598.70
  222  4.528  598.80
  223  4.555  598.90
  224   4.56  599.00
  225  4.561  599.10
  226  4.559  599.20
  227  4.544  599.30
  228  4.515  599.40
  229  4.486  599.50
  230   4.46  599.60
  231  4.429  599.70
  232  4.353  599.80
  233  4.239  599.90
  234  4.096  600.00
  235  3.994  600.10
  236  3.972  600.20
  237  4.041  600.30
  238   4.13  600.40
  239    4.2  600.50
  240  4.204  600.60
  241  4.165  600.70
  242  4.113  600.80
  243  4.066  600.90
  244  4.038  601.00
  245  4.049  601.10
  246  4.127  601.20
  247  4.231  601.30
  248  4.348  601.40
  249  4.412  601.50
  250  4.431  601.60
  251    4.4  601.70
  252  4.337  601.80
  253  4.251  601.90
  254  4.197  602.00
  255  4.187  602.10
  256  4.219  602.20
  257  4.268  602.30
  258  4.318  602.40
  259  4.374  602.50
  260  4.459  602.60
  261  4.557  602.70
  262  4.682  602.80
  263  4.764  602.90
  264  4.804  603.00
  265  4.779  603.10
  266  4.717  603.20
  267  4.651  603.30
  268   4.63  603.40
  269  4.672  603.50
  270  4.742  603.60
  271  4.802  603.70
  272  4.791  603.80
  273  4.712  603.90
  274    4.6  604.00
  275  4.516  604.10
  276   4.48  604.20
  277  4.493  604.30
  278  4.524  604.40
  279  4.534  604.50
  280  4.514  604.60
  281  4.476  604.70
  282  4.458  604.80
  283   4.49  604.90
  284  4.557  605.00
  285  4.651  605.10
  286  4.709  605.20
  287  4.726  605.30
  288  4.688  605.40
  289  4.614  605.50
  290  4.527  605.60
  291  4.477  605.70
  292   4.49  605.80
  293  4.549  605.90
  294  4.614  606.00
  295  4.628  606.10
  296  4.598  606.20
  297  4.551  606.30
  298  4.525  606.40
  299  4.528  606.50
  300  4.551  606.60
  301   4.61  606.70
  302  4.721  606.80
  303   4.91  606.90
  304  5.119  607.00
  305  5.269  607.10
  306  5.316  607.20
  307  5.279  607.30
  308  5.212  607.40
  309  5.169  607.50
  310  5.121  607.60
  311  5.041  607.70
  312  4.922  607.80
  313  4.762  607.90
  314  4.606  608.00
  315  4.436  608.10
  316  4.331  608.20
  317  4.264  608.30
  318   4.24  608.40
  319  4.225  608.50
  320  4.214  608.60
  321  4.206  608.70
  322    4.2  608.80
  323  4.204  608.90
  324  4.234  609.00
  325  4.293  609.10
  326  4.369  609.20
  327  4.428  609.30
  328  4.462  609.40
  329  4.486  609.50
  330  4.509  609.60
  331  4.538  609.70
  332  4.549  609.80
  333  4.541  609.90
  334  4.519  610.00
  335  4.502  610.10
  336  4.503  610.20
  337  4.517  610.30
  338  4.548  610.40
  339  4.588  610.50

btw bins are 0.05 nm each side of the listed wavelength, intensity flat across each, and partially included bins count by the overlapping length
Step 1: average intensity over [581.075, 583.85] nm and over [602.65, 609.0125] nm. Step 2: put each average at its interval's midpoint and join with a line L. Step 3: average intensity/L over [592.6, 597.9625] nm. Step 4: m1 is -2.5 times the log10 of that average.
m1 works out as 0.06 mag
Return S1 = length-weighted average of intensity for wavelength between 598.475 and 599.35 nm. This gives 4.51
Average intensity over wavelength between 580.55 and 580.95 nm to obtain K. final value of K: 4.48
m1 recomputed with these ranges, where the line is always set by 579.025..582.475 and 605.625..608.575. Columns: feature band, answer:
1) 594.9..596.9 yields 0.079 mag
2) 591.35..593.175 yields 0.031 mag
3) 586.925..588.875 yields 0.085 mag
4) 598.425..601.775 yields 0.086 mag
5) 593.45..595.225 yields 0.068 mag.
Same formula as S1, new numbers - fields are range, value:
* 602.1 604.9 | 4.57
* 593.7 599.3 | 4.35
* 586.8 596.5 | 4.23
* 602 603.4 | 4.51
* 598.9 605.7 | 4.44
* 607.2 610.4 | 4.56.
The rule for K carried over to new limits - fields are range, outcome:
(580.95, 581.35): 4.47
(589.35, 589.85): 3.59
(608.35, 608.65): 4.23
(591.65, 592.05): 4.35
